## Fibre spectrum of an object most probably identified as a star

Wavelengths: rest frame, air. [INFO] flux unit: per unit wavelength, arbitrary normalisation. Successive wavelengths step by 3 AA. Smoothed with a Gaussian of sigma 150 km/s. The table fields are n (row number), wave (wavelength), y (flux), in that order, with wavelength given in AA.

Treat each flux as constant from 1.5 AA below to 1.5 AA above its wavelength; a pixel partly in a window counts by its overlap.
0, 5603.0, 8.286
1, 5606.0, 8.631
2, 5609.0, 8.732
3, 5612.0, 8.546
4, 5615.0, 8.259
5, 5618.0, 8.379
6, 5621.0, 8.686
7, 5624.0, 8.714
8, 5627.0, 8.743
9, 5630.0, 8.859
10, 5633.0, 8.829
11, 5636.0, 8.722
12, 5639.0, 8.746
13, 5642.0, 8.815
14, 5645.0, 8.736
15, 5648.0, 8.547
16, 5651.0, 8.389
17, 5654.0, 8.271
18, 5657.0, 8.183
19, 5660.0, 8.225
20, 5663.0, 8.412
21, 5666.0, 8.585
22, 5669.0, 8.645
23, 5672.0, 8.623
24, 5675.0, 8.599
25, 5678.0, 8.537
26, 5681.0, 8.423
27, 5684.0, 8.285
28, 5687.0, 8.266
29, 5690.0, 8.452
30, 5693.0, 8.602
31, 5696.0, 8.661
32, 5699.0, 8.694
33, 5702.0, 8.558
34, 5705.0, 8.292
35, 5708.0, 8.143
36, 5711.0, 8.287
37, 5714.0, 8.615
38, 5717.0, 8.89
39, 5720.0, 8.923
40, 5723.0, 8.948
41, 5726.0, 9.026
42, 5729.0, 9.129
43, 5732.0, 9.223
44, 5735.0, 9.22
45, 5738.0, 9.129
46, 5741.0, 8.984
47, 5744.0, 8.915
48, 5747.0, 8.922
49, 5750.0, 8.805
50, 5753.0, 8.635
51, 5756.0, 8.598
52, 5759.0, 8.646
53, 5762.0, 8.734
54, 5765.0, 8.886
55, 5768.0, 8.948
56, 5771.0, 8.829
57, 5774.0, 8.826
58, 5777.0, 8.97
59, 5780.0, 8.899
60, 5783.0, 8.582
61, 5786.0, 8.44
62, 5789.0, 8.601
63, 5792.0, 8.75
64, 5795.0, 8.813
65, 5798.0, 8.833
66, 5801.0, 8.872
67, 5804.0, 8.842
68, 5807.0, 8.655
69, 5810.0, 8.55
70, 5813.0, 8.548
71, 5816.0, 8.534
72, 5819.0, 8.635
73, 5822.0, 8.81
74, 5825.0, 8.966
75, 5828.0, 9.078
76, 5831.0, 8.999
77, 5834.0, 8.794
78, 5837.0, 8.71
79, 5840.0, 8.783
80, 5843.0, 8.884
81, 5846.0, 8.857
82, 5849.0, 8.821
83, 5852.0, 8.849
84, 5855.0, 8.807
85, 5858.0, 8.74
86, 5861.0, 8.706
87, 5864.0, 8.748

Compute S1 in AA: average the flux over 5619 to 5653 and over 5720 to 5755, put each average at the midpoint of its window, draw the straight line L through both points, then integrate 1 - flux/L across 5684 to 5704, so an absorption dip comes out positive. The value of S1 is 0.8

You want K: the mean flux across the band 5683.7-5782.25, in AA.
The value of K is 8.76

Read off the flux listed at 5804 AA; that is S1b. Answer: 8.842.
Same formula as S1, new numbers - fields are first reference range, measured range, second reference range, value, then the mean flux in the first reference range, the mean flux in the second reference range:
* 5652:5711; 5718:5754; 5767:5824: -1.7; 8.44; 8.73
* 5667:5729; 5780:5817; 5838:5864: 0.2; 8.59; 8.8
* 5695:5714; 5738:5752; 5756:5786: -0.4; 8.45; 8.78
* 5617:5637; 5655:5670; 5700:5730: 0.5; 8.71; 8.67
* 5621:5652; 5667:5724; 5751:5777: 1.3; 8.71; 8.78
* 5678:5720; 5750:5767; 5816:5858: -0.2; 8.49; 8.83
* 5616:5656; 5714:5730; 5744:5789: -0.4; 8.64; 8.77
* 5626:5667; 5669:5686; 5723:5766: 0.4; 8.57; 8.92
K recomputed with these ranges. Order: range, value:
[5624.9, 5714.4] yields 8.52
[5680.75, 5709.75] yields 8.44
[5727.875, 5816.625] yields 8.81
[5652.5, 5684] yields 8.44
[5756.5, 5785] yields 8.8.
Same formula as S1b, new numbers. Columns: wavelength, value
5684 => 8.285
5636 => 8.722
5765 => 8.886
